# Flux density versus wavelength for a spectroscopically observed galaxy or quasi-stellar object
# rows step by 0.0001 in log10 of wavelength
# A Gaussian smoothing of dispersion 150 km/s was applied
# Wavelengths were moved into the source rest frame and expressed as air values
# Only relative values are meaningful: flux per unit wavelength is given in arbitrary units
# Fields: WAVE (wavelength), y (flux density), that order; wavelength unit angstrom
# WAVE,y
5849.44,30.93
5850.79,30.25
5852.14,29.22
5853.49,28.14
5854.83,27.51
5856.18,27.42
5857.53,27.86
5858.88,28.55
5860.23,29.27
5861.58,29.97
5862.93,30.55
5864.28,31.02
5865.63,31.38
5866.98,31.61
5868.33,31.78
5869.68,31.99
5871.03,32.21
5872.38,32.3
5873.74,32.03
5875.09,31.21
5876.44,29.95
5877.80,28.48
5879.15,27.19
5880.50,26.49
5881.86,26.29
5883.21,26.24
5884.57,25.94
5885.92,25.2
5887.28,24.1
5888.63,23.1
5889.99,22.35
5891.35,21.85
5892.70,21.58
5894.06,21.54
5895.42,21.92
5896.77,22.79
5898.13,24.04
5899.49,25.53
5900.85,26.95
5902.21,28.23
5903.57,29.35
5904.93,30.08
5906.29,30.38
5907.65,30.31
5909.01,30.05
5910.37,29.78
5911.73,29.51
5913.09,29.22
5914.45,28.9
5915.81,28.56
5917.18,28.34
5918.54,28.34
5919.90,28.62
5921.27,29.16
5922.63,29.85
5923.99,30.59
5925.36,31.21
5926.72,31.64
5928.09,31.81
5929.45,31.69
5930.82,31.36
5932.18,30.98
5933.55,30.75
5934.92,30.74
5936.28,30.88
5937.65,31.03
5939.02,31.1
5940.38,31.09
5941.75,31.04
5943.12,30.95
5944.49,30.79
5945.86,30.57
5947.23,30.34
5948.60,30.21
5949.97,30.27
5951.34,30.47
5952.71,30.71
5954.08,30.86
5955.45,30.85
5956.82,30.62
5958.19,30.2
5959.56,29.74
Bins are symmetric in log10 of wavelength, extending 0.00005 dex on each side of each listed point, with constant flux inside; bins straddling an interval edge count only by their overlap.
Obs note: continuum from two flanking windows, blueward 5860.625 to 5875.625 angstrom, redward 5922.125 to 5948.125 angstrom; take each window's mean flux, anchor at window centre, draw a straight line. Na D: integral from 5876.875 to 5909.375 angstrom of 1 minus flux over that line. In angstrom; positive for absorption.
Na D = 5.64 angstrom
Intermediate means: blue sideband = 31.4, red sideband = 31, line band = 25.8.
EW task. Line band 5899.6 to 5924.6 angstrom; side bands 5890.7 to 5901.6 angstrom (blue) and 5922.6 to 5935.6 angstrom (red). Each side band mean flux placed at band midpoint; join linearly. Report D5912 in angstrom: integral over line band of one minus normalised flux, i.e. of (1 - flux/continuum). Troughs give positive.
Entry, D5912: -2.0 angstrom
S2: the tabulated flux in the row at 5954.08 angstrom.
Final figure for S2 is 30.86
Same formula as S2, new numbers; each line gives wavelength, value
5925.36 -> 31.21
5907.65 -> 30.31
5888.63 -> 23.1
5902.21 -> 28.23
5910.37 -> 29.78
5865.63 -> 31.38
